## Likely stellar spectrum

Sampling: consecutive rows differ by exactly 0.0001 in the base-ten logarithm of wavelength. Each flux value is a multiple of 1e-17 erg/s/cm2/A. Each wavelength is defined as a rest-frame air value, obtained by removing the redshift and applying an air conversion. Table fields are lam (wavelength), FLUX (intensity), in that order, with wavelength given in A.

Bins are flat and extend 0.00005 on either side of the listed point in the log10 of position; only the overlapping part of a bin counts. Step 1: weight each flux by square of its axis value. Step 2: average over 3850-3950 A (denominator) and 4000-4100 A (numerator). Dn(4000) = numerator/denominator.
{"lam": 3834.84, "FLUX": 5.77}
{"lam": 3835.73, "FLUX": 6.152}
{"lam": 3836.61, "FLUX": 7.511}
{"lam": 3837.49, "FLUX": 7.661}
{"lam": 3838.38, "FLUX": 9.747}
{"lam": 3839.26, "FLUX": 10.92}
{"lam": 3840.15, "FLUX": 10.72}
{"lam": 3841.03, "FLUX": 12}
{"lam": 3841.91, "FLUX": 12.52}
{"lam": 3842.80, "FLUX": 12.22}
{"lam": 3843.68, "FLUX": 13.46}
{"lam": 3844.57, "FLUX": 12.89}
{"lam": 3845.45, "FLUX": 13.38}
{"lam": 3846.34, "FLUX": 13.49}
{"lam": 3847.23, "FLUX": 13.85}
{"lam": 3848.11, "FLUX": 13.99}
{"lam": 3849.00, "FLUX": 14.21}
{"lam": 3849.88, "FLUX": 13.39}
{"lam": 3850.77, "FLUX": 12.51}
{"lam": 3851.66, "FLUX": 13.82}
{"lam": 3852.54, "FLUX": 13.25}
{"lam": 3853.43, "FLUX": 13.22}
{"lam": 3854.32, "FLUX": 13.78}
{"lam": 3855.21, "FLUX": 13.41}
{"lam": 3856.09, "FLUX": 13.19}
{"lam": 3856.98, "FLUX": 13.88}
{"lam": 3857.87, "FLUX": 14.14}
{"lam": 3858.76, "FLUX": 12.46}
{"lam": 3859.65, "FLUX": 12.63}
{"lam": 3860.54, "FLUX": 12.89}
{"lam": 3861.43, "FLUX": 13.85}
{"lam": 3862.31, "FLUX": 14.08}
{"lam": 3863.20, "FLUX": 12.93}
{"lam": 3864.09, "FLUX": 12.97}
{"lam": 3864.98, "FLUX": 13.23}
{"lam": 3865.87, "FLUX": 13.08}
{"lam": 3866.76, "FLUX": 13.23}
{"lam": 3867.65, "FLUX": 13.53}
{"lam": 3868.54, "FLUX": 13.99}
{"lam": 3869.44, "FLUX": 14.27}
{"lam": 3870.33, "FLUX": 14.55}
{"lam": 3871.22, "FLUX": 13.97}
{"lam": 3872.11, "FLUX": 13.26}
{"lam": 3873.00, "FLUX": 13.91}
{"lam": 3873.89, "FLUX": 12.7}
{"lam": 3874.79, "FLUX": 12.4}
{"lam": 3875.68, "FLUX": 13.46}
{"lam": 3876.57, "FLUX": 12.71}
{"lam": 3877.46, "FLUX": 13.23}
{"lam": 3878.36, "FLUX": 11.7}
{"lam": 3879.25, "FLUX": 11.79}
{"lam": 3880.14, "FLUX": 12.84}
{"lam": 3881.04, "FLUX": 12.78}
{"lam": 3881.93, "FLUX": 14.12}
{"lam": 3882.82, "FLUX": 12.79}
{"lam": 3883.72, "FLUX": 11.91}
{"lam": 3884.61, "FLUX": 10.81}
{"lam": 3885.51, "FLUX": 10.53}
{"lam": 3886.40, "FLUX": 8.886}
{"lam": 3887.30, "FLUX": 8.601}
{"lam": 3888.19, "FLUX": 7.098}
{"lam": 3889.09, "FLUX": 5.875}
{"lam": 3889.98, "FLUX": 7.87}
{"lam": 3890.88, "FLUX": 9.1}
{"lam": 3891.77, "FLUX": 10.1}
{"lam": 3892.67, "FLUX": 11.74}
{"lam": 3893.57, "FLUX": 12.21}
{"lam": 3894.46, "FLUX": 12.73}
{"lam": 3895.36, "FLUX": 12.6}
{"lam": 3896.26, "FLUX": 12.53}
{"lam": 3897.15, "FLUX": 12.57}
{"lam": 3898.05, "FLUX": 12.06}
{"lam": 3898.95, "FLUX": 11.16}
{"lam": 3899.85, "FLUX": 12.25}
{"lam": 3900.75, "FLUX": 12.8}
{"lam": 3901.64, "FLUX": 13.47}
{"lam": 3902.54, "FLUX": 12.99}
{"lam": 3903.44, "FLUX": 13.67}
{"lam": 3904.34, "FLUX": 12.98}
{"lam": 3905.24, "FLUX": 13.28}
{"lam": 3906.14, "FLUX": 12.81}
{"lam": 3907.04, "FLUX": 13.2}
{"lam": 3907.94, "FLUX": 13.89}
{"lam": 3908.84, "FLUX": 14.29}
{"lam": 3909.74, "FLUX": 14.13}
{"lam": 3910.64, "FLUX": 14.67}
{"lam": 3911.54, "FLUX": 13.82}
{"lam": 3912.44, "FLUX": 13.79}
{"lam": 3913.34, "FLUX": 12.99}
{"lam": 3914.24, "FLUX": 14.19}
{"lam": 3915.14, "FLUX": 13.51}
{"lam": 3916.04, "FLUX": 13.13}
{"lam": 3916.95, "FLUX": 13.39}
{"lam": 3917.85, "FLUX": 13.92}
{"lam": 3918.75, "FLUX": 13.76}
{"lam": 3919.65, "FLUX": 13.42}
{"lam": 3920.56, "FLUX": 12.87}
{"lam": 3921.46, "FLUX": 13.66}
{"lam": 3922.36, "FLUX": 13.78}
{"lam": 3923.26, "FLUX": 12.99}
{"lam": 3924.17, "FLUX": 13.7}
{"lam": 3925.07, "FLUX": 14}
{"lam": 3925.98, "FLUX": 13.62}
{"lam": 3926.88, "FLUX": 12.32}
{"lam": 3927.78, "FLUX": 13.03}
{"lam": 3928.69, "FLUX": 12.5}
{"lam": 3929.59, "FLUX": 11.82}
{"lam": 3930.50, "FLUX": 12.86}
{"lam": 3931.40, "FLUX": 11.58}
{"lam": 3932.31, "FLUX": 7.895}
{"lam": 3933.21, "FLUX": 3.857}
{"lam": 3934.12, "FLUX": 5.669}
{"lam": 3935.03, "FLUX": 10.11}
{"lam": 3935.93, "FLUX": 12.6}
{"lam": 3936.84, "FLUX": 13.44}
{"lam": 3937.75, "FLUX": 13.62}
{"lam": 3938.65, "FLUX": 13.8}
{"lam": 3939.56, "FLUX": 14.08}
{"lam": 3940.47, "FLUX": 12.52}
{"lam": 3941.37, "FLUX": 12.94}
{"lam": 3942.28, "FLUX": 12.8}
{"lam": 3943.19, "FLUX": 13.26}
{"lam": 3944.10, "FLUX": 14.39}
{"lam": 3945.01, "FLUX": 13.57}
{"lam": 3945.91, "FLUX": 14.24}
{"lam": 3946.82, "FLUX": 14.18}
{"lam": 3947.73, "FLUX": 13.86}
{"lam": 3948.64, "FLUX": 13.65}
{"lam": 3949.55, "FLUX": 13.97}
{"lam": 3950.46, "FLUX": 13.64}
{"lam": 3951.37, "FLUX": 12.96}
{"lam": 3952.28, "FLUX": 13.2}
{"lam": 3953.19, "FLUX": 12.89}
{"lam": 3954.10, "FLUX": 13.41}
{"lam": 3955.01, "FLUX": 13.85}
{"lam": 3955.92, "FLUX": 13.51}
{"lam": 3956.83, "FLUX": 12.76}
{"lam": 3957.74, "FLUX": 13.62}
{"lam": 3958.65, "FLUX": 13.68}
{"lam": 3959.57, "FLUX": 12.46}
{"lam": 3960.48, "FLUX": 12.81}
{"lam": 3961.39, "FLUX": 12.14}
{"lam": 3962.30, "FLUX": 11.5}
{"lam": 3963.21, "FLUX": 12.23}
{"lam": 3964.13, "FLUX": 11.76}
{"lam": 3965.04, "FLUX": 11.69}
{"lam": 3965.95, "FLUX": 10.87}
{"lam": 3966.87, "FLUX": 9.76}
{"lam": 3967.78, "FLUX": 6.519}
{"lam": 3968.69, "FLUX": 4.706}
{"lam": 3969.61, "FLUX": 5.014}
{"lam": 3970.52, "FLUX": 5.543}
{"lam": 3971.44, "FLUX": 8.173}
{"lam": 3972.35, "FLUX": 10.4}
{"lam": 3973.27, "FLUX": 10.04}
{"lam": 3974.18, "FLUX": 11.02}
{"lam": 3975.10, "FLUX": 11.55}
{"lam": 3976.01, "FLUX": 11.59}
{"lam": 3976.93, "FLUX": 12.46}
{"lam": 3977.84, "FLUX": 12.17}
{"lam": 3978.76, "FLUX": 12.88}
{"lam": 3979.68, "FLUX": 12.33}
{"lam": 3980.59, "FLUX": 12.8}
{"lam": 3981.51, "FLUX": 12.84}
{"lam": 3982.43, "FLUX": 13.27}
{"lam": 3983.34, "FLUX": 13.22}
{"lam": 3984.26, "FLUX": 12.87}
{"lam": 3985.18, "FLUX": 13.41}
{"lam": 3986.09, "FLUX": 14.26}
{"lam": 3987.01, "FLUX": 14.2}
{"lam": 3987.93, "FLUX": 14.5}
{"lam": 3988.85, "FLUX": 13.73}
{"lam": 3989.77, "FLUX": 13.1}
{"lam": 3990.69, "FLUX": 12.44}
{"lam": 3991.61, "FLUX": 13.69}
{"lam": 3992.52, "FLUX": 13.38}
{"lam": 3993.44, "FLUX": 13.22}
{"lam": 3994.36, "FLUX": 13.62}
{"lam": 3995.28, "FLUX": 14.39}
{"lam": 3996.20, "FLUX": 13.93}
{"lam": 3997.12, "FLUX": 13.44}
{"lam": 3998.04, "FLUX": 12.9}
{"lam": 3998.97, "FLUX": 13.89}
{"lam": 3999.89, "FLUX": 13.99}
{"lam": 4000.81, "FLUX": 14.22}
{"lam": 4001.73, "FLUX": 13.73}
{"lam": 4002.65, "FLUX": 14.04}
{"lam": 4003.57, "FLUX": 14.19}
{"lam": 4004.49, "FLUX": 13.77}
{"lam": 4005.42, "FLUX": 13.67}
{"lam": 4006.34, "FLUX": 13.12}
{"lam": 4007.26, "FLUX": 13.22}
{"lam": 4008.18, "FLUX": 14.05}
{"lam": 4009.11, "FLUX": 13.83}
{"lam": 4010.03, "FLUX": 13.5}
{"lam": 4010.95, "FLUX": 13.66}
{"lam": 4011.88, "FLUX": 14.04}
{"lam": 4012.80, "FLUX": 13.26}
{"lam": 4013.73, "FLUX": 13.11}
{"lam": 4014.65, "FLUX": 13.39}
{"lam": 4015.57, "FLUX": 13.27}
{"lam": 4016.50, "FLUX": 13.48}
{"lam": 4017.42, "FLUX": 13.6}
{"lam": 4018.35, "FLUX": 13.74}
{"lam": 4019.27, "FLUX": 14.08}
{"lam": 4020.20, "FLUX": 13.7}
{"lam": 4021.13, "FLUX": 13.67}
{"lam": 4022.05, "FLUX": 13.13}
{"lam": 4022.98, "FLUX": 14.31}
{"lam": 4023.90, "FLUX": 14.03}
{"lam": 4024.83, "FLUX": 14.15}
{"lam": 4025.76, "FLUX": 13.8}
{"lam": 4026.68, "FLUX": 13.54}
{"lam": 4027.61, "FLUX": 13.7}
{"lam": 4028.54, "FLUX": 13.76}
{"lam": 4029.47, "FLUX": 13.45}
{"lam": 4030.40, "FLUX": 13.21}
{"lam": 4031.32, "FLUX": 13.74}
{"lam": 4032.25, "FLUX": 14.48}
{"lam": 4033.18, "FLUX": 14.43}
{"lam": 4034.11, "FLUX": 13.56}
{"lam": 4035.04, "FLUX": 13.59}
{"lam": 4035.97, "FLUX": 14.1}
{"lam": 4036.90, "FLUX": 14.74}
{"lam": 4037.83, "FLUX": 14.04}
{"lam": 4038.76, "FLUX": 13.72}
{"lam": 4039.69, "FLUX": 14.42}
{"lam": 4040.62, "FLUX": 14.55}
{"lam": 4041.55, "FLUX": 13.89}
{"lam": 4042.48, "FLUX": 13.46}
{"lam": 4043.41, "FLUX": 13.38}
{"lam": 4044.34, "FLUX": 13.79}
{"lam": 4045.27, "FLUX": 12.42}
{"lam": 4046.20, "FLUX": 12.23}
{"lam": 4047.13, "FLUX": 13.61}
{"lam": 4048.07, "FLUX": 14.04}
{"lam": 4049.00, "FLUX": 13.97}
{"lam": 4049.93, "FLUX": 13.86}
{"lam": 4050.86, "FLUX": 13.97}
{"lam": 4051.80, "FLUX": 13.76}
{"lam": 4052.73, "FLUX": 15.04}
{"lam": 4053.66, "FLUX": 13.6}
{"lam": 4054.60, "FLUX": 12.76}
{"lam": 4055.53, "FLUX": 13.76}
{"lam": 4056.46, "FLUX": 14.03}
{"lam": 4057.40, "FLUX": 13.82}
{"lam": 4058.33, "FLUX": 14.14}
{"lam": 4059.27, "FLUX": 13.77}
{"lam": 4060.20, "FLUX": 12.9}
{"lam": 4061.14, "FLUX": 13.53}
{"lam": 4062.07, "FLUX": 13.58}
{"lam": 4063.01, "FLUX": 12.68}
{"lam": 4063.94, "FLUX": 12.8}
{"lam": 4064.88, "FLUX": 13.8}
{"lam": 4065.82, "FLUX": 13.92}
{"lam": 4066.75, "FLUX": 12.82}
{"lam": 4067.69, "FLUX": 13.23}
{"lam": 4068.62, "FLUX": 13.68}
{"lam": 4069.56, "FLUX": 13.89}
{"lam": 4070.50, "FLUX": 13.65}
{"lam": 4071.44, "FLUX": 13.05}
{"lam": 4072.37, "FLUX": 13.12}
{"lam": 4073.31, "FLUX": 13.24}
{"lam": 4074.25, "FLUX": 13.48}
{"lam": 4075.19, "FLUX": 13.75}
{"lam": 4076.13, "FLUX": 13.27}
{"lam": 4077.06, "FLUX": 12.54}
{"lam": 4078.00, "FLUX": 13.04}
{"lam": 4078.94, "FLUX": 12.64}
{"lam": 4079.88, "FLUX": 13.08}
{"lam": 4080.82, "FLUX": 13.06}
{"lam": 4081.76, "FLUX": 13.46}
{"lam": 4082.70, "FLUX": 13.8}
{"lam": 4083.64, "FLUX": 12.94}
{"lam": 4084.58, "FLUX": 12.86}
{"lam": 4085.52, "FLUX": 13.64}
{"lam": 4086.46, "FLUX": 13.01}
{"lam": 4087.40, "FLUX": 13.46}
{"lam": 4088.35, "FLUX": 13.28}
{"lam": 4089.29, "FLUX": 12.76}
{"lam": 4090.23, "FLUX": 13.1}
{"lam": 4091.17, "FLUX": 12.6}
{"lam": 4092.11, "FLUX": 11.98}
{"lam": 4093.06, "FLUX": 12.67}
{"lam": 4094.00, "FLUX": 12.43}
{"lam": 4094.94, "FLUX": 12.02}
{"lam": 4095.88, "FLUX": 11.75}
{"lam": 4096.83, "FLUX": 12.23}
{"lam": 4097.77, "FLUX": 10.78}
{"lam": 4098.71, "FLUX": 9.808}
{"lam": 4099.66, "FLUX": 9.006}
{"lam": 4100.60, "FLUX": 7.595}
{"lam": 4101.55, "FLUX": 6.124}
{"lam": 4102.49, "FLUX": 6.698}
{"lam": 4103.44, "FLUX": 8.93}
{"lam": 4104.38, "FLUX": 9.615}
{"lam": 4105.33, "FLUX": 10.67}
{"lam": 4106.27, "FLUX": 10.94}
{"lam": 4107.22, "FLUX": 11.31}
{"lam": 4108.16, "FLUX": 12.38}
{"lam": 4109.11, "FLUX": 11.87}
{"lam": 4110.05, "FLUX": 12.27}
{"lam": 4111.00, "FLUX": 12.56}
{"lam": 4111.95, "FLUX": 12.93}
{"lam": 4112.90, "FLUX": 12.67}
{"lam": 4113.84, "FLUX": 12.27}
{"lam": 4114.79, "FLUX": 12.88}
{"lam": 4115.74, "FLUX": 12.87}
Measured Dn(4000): 1.14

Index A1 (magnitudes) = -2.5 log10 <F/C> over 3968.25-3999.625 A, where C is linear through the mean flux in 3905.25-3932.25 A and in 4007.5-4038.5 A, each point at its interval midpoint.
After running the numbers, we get 0.13 mag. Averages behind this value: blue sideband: 13.3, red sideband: 13.8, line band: 12.1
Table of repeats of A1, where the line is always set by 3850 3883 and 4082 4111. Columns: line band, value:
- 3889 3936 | 0.05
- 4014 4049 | -0.15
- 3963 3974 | 0.37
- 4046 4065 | -0.16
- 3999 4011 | -0.14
